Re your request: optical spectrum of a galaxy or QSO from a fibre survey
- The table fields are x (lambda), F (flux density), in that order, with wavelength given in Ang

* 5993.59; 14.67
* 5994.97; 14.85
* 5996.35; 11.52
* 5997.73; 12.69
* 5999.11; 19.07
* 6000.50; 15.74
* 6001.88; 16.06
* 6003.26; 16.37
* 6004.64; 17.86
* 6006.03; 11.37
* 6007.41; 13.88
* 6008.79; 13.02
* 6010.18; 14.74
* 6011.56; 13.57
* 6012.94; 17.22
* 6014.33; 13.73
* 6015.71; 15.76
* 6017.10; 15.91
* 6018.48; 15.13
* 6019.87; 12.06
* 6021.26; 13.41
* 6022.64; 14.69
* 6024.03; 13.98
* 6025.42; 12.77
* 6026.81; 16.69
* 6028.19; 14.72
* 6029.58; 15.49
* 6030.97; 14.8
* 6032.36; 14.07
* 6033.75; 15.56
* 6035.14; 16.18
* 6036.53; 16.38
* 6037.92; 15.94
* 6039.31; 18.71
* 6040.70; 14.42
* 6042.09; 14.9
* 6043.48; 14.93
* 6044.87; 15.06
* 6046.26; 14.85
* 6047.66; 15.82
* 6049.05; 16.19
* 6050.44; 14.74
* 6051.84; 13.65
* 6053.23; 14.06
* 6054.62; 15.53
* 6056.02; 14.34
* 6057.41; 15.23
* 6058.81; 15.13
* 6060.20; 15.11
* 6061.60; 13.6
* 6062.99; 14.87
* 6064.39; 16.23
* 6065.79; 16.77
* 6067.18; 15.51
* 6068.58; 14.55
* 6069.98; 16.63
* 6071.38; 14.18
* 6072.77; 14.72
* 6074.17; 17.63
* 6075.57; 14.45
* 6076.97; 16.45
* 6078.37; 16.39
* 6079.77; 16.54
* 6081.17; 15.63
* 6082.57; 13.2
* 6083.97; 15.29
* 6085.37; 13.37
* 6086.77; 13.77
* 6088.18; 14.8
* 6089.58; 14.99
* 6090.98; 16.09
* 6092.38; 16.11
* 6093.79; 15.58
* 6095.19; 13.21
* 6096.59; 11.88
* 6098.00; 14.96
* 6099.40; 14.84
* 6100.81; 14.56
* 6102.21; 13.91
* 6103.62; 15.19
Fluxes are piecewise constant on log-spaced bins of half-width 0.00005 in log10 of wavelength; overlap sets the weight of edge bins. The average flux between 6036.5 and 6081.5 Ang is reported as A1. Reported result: 15.4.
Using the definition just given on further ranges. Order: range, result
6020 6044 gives 15.1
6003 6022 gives 14.5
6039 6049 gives 15.5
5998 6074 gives 15.1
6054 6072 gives 15.2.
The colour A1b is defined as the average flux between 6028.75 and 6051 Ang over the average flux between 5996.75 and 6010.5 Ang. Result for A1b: 1.03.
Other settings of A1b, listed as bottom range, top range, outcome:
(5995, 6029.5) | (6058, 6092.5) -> 1.04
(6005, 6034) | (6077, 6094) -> 1.05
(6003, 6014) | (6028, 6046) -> 1.06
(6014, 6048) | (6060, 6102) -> 1.00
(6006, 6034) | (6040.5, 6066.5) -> 1.04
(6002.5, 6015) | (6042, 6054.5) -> 1.02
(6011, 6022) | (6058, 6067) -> 1.05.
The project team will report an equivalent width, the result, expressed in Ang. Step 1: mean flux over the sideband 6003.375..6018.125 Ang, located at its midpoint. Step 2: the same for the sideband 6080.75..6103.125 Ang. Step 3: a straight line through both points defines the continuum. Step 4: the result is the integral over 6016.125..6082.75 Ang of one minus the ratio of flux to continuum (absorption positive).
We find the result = -2.42 Ang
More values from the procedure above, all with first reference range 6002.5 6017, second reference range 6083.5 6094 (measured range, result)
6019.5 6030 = 0.4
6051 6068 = -0.1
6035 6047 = -0.7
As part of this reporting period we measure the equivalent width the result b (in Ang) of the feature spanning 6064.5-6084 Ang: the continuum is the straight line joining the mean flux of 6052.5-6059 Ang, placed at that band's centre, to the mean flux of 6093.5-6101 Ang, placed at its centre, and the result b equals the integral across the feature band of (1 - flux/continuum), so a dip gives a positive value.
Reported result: -1.5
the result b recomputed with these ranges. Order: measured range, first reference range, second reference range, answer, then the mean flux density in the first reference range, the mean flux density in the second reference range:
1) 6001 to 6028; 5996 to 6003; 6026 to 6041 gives 1.4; 15.3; 15.7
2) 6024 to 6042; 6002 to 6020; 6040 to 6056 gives -0.7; 14.8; 14.9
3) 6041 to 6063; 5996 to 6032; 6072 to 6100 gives 0.0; 14.7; 15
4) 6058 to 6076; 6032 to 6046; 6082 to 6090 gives -0.7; 15.6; 14.2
